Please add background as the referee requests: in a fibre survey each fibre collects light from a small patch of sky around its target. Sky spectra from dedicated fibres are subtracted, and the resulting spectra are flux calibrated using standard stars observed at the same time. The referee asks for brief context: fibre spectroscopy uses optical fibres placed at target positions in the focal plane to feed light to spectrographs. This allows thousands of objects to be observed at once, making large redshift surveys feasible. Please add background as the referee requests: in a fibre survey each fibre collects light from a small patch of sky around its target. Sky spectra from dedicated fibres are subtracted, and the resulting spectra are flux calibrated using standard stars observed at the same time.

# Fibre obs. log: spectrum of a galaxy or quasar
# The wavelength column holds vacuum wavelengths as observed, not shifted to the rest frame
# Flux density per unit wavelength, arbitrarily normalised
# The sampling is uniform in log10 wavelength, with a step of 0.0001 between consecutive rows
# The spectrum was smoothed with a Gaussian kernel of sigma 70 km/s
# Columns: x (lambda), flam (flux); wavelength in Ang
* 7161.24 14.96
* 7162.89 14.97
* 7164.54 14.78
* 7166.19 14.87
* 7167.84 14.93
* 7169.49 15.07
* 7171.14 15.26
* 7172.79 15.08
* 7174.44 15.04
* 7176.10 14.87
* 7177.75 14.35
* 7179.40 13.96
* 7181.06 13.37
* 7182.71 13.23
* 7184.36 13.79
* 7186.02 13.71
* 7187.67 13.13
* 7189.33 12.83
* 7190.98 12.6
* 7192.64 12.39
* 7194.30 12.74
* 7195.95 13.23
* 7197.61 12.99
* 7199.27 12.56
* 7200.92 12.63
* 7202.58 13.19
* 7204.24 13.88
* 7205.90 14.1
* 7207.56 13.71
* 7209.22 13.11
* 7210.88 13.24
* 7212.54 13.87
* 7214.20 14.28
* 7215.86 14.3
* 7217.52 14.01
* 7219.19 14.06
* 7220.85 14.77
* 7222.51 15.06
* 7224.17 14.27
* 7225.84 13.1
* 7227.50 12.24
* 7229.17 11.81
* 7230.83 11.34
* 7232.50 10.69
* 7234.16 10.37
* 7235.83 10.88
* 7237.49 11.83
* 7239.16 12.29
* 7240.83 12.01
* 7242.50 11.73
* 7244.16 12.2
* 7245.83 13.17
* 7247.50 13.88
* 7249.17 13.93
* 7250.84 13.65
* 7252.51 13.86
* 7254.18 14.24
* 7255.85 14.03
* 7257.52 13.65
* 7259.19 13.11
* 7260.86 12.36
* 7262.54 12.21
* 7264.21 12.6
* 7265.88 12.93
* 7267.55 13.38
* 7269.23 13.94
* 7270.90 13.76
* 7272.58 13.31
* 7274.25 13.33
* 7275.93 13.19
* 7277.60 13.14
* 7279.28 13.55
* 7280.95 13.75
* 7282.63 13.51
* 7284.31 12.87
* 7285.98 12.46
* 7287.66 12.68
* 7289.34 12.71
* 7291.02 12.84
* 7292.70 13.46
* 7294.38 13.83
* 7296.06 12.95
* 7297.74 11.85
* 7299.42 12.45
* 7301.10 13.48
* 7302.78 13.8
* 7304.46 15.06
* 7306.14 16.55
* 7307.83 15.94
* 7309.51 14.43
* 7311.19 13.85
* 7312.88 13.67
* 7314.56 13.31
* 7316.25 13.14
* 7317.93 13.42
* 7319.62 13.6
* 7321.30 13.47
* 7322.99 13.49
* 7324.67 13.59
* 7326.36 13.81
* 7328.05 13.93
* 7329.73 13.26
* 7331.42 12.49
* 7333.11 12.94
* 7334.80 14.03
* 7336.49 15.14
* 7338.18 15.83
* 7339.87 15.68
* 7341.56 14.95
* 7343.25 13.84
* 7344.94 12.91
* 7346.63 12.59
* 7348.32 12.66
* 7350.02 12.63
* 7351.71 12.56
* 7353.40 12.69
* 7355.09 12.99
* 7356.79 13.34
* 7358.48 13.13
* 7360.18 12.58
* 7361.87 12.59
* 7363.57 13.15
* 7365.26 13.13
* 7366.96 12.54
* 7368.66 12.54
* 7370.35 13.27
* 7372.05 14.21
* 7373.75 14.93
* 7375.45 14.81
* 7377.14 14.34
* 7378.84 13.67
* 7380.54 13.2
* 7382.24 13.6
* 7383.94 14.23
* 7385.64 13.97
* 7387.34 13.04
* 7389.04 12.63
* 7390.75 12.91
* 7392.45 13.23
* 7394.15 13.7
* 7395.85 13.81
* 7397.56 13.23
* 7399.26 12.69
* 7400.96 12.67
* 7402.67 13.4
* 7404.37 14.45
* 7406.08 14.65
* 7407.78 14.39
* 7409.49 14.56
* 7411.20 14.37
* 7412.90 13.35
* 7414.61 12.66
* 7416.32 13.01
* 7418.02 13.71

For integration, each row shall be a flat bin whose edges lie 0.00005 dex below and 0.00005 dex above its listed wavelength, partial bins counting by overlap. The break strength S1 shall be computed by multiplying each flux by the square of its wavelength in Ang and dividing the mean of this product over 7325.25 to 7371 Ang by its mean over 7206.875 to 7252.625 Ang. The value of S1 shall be 1.1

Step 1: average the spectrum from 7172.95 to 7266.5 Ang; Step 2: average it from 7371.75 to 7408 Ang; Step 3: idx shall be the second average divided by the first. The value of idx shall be 1.04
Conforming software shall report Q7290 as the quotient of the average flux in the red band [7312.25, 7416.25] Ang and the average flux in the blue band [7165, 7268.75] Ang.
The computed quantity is 1.0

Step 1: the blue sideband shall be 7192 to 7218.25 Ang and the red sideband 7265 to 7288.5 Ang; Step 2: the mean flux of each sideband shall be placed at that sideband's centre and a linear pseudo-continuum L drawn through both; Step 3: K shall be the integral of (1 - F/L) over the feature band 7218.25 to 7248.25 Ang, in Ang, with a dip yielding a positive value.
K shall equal 1.82 Ang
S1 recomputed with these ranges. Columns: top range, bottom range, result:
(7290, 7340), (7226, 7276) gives 1.10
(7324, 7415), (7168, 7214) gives 1.04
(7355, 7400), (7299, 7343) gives 0.97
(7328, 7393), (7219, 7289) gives 1.07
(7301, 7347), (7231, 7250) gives 1.19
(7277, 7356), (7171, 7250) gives 1.06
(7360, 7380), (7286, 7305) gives 1.05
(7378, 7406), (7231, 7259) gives 1.11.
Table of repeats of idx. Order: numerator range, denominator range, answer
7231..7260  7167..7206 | 0.92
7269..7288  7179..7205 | 1.01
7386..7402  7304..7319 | 0.92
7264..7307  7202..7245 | 1.03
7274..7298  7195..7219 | 0.97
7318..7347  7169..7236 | 1.03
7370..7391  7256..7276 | 1.05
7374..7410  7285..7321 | 1.01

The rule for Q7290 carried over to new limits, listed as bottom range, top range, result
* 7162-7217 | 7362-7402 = 0.97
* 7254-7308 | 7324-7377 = 1.01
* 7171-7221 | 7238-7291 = 0.96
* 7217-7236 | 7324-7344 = 1.11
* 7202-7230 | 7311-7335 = 0.98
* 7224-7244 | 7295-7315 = 1.18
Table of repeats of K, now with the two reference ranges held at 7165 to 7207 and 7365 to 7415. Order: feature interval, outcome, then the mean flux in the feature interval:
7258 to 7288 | 1.2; 13.1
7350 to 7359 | 0.5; 12.9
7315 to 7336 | 0.3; 13.5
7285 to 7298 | 0.8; 12.9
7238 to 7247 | 0.9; 12.3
